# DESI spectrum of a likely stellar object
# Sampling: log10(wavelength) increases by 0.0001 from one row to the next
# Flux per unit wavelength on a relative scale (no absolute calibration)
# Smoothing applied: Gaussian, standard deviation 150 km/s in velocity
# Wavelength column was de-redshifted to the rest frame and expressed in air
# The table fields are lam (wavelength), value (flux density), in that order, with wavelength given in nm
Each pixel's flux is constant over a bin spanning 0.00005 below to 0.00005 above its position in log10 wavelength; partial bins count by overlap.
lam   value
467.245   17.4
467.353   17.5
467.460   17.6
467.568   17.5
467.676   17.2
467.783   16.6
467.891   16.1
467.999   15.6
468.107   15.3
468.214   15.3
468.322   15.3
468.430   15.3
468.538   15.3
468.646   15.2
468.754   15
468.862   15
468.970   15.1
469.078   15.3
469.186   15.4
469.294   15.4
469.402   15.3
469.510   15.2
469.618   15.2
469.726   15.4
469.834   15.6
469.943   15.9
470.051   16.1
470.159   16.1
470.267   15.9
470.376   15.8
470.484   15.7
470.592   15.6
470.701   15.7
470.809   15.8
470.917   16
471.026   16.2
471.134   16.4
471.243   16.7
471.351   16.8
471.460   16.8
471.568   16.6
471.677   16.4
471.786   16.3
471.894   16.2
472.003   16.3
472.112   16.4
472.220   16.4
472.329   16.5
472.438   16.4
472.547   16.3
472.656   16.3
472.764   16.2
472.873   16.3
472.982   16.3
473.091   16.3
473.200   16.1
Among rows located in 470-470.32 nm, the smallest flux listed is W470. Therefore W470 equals 15.9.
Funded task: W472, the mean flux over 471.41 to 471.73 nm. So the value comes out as 16.6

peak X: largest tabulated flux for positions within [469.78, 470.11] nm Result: 16.1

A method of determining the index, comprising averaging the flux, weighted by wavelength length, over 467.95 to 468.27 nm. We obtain 15.4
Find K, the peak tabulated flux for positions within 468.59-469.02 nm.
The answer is 15.2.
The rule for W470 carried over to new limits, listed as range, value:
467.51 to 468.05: 15.6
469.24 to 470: 15.2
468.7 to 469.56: 15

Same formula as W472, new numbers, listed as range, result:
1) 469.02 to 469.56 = 15.3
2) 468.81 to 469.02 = 15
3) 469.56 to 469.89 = 15.4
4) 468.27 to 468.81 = 15.2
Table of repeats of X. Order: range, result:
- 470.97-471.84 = 16.8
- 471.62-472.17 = 16.4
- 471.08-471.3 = 16.7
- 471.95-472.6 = 16.5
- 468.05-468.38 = 15.3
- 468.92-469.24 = 15.4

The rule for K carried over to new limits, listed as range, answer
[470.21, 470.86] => 15.9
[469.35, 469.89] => 15.6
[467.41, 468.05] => 17.6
